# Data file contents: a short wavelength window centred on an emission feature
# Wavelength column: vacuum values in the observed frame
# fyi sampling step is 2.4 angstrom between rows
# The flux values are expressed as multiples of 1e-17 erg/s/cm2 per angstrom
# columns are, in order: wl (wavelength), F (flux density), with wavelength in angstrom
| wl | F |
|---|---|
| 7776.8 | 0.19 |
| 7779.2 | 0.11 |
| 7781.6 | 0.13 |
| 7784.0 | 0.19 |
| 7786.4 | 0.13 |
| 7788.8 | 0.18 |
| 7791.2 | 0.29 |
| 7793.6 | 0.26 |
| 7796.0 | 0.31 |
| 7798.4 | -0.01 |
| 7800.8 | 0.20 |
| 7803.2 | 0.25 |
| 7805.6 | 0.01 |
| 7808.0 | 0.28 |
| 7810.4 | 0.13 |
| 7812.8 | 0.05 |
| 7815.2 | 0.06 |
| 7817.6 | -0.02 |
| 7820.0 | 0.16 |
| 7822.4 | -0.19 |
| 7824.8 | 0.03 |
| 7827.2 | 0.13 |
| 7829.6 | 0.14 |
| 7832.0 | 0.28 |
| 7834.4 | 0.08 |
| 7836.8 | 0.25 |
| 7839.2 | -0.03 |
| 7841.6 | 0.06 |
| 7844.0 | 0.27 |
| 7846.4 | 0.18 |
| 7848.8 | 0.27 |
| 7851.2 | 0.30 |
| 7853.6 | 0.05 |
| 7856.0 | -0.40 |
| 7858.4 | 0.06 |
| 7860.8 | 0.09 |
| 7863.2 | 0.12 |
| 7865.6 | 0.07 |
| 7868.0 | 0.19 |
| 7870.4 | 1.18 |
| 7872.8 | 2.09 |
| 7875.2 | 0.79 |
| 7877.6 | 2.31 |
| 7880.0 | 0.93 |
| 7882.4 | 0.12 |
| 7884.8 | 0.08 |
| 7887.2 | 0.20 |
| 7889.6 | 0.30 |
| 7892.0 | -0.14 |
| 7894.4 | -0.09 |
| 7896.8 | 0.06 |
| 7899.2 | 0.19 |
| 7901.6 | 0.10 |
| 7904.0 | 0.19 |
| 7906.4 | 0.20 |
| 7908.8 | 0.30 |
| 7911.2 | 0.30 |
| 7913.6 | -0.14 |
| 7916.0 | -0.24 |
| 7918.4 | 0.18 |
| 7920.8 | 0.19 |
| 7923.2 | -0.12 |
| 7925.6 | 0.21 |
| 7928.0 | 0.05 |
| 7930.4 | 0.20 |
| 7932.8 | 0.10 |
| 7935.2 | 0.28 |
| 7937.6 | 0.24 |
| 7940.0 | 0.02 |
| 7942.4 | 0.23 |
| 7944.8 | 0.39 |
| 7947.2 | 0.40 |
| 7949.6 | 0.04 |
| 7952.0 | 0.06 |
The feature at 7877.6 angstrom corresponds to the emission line [O II] 3727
